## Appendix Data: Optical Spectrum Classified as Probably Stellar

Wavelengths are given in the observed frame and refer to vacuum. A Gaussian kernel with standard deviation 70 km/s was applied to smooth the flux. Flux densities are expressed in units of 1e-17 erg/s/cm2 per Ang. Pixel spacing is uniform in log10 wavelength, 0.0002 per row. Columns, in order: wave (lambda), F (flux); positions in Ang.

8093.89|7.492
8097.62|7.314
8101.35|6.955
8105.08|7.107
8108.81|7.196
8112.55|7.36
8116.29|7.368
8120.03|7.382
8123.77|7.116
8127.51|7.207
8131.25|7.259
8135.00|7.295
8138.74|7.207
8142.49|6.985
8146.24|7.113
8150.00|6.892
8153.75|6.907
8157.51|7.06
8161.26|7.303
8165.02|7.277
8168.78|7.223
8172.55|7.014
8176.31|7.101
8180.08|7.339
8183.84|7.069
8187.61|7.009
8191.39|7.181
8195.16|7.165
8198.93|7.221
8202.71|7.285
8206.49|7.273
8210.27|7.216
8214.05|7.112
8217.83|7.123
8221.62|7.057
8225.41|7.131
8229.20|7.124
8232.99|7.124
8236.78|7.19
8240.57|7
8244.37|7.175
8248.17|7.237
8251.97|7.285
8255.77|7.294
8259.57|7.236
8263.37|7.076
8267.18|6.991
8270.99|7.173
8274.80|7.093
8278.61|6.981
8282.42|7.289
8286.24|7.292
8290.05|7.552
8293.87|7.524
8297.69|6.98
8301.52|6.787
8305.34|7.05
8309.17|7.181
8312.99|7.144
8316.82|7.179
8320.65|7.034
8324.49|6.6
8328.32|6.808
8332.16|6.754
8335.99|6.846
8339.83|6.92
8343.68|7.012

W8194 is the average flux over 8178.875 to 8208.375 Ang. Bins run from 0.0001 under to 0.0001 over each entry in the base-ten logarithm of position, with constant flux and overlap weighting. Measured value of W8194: 7.19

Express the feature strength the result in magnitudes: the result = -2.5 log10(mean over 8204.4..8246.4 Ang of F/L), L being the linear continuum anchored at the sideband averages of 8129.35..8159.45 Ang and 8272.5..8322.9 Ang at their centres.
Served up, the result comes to 0.00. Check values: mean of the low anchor 7.09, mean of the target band 7.14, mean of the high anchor 7.16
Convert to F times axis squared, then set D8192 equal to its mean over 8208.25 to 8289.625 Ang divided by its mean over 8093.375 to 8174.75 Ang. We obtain 1.0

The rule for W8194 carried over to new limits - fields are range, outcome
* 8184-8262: 7.17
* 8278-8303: 7.22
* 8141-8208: 7.13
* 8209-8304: 7.16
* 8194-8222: 7.19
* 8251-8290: 7.19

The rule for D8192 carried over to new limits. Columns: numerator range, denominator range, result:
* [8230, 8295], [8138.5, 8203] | 1.03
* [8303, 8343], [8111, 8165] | 1.01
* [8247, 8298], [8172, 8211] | 1.03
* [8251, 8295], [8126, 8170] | 1.04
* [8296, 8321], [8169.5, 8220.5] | 1.01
